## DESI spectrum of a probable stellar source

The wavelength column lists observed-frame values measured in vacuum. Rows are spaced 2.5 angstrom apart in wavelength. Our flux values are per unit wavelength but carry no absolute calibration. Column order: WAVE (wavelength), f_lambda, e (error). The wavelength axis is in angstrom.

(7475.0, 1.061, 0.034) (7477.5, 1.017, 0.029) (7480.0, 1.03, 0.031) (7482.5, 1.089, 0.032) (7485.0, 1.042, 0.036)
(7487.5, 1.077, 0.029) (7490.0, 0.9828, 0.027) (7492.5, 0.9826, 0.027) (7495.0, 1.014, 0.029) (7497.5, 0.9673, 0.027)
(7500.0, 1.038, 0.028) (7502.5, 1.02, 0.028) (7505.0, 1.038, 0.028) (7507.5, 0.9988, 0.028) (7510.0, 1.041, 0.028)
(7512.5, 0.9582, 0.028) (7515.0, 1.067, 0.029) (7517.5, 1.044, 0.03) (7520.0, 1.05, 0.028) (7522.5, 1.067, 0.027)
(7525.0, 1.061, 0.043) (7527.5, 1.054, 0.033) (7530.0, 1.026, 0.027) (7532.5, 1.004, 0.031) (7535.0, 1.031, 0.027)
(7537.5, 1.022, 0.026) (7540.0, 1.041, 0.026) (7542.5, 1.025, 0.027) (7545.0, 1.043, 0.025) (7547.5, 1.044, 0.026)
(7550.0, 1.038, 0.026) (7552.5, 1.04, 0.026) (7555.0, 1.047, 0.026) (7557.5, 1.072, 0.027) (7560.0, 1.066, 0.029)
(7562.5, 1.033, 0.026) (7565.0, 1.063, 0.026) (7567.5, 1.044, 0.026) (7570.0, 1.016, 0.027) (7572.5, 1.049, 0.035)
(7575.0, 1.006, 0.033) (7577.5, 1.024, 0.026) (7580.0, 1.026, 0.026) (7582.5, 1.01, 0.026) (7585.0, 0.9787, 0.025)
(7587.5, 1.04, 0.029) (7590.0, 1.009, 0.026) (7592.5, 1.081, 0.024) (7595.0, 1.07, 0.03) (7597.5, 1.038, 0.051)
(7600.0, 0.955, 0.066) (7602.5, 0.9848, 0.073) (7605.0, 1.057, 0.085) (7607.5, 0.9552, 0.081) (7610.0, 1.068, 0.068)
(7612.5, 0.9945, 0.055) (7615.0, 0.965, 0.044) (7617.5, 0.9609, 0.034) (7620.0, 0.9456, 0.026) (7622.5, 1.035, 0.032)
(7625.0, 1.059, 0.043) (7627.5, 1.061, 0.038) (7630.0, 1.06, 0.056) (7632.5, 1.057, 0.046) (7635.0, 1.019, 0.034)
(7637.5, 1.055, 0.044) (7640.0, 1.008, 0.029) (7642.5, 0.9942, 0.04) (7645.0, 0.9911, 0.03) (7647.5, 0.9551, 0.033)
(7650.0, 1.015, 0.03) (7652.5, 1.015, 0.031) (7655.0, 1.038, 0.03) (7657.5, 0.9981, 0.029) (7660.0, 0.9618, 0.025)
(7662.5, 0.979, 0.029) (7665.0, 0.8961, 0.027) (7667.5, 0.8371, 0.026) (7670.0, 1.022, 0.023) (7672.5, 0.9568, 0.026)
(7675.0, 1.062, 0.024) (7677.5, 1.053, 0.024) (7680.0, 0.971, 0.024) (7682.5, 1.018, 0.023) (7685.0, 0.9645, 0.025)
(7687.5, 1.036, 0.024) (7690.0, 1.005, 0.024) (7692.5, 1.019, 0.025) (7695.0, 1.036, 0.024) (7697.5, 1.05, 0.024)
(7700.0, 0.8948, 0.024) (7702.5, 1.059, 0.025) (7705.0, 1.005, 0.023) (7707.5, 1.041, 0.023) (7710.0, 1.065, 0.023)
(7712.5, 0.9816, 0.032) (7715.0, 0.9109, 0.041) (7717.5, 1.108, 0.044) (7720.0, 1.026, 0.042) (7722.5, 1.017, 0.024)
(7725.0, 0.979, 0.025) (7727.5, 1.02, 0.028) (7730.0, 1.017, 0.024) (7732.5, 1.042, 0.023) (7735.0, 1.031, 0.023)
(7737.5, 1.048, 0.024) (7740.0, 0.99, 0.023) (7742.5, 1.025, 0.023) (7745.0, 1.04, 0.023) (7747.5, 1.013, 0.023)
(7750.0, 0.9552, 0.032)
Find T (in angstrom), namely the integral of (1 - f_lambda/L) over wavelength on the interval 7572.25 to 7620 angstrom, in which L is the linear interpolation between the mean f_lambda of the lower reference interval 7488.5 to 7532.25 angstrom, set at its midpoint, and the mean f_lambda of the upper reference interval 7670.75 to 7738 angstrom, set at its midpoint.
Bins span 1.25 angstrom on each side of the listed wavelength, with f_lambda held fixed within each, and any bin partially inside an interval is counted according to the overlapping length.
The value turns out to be 0.4 angstrom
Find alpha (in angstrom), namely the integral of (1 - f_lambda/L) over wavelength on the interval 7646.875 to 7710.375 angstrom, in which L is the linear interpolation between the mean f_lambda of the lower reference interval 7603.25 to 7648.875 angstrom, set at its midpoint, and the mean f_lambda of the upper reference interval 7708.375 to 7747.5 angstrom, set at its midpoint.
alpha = 1.2 angstrom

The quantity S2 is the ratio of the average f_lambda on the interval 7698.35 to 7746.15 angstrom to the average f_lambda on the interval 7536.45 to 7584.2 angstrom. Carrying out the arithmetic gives 0.98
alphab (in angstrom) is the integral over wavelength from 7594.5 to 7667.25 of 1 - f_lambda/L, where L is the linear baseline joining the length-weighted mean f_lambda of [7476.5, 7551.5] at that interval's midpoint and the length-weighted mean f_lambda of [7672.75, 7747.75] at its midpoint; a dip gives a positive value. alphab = 1.34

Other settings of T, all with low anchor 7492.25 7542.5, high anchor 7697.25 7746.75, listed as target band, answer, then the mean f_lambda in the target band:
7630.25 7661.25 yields 0.3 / 1.01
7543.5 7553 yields -0.1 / 1.04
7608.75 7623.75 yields 0.4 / 0.995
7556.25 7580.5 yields -0.4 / 1.04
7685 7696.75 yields 0.0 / 1.02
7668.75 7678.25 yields 0.0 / 1.02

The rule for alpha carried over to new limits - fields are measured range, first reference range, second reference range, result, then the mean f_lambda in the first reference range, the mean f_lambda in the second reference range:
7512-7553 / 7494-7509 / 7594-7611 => -0.9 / 1.01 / 1.02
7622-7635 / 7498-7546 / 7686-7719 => -0.4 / 1.03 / 1.02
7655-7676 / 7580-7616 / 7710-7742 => 1.0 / 1.02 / 1.02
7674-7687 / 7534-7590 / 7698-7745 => 0.1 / 1.03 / 1.02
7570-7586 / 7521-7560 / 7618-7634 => 0.3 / 1.04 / 1.03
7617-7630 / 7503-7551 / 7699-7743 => 0.1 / 1.03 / 1.01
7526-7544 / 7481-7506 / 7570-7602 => -0.1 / 1.02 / 1.02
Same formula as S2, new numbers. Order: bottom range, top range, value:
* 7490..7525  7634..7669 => 0.96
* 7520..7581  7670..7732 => 0.97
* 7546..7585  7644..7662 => 0.96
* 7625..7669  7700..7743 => 1.02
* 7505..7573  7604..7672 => 0.96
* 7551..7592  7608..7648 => 0.98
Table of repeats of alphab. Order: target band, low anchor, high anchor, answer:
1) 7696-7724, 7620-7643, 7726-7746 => 0.38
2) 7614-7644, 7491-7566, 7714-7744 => 0.22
